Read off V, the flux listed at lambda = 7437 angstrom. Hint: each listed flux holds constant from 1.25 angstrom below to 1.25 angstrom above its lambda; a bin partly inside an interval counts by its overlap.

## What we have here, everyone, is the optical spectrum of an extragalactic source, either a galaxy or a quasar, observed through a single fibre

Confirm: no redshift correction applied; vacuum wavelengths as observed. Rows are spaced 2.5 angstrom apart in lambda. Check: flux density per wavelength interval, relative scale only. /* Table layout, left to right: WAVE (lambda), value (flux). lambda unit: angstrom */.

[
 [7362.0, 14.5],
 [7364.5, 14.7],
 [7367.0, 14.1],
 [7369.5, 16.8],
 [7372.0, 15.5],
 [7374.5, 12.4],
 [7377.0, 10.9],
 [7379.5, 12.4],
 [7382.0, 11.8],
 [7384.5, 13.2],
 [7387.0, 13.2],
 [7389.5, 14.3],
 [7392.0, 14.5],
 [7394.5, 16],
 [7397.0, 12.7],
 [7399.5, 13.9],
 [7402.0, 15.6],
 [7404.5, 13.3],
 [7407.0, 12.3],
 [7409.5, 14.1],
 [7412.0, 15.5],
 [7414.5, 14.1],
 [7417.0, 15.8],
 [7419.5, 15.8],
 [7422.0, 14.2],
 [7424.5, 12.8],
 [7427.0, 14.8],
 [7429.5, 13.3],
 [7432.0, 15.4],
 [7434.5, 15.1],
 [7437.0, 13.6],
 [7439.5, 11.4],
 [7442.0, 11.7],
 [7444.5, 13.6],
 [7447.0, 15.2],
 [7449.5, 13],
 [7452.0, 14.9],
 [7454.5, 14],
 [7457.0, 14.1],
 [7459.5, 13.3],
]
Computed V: 13.6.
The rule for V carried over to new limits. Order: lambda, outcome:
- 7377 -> 10.9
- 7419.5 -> 15.8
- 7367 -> 14.1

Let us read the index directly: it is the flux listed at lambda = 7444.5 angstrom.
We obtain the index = 13.6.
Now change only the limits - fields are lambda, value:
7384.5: 13.2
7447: 15.2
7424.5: 12.8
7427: 14.8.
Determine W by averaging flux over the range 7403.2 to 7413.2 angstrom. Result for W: 13.8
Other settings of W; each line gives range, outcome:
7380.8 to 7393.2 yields 13.4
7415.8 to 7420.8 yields 15.8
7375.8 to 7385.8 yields 12.1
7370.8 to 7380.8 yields 12.8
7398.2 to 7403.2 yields 14.7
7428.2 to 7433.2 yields 14.3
